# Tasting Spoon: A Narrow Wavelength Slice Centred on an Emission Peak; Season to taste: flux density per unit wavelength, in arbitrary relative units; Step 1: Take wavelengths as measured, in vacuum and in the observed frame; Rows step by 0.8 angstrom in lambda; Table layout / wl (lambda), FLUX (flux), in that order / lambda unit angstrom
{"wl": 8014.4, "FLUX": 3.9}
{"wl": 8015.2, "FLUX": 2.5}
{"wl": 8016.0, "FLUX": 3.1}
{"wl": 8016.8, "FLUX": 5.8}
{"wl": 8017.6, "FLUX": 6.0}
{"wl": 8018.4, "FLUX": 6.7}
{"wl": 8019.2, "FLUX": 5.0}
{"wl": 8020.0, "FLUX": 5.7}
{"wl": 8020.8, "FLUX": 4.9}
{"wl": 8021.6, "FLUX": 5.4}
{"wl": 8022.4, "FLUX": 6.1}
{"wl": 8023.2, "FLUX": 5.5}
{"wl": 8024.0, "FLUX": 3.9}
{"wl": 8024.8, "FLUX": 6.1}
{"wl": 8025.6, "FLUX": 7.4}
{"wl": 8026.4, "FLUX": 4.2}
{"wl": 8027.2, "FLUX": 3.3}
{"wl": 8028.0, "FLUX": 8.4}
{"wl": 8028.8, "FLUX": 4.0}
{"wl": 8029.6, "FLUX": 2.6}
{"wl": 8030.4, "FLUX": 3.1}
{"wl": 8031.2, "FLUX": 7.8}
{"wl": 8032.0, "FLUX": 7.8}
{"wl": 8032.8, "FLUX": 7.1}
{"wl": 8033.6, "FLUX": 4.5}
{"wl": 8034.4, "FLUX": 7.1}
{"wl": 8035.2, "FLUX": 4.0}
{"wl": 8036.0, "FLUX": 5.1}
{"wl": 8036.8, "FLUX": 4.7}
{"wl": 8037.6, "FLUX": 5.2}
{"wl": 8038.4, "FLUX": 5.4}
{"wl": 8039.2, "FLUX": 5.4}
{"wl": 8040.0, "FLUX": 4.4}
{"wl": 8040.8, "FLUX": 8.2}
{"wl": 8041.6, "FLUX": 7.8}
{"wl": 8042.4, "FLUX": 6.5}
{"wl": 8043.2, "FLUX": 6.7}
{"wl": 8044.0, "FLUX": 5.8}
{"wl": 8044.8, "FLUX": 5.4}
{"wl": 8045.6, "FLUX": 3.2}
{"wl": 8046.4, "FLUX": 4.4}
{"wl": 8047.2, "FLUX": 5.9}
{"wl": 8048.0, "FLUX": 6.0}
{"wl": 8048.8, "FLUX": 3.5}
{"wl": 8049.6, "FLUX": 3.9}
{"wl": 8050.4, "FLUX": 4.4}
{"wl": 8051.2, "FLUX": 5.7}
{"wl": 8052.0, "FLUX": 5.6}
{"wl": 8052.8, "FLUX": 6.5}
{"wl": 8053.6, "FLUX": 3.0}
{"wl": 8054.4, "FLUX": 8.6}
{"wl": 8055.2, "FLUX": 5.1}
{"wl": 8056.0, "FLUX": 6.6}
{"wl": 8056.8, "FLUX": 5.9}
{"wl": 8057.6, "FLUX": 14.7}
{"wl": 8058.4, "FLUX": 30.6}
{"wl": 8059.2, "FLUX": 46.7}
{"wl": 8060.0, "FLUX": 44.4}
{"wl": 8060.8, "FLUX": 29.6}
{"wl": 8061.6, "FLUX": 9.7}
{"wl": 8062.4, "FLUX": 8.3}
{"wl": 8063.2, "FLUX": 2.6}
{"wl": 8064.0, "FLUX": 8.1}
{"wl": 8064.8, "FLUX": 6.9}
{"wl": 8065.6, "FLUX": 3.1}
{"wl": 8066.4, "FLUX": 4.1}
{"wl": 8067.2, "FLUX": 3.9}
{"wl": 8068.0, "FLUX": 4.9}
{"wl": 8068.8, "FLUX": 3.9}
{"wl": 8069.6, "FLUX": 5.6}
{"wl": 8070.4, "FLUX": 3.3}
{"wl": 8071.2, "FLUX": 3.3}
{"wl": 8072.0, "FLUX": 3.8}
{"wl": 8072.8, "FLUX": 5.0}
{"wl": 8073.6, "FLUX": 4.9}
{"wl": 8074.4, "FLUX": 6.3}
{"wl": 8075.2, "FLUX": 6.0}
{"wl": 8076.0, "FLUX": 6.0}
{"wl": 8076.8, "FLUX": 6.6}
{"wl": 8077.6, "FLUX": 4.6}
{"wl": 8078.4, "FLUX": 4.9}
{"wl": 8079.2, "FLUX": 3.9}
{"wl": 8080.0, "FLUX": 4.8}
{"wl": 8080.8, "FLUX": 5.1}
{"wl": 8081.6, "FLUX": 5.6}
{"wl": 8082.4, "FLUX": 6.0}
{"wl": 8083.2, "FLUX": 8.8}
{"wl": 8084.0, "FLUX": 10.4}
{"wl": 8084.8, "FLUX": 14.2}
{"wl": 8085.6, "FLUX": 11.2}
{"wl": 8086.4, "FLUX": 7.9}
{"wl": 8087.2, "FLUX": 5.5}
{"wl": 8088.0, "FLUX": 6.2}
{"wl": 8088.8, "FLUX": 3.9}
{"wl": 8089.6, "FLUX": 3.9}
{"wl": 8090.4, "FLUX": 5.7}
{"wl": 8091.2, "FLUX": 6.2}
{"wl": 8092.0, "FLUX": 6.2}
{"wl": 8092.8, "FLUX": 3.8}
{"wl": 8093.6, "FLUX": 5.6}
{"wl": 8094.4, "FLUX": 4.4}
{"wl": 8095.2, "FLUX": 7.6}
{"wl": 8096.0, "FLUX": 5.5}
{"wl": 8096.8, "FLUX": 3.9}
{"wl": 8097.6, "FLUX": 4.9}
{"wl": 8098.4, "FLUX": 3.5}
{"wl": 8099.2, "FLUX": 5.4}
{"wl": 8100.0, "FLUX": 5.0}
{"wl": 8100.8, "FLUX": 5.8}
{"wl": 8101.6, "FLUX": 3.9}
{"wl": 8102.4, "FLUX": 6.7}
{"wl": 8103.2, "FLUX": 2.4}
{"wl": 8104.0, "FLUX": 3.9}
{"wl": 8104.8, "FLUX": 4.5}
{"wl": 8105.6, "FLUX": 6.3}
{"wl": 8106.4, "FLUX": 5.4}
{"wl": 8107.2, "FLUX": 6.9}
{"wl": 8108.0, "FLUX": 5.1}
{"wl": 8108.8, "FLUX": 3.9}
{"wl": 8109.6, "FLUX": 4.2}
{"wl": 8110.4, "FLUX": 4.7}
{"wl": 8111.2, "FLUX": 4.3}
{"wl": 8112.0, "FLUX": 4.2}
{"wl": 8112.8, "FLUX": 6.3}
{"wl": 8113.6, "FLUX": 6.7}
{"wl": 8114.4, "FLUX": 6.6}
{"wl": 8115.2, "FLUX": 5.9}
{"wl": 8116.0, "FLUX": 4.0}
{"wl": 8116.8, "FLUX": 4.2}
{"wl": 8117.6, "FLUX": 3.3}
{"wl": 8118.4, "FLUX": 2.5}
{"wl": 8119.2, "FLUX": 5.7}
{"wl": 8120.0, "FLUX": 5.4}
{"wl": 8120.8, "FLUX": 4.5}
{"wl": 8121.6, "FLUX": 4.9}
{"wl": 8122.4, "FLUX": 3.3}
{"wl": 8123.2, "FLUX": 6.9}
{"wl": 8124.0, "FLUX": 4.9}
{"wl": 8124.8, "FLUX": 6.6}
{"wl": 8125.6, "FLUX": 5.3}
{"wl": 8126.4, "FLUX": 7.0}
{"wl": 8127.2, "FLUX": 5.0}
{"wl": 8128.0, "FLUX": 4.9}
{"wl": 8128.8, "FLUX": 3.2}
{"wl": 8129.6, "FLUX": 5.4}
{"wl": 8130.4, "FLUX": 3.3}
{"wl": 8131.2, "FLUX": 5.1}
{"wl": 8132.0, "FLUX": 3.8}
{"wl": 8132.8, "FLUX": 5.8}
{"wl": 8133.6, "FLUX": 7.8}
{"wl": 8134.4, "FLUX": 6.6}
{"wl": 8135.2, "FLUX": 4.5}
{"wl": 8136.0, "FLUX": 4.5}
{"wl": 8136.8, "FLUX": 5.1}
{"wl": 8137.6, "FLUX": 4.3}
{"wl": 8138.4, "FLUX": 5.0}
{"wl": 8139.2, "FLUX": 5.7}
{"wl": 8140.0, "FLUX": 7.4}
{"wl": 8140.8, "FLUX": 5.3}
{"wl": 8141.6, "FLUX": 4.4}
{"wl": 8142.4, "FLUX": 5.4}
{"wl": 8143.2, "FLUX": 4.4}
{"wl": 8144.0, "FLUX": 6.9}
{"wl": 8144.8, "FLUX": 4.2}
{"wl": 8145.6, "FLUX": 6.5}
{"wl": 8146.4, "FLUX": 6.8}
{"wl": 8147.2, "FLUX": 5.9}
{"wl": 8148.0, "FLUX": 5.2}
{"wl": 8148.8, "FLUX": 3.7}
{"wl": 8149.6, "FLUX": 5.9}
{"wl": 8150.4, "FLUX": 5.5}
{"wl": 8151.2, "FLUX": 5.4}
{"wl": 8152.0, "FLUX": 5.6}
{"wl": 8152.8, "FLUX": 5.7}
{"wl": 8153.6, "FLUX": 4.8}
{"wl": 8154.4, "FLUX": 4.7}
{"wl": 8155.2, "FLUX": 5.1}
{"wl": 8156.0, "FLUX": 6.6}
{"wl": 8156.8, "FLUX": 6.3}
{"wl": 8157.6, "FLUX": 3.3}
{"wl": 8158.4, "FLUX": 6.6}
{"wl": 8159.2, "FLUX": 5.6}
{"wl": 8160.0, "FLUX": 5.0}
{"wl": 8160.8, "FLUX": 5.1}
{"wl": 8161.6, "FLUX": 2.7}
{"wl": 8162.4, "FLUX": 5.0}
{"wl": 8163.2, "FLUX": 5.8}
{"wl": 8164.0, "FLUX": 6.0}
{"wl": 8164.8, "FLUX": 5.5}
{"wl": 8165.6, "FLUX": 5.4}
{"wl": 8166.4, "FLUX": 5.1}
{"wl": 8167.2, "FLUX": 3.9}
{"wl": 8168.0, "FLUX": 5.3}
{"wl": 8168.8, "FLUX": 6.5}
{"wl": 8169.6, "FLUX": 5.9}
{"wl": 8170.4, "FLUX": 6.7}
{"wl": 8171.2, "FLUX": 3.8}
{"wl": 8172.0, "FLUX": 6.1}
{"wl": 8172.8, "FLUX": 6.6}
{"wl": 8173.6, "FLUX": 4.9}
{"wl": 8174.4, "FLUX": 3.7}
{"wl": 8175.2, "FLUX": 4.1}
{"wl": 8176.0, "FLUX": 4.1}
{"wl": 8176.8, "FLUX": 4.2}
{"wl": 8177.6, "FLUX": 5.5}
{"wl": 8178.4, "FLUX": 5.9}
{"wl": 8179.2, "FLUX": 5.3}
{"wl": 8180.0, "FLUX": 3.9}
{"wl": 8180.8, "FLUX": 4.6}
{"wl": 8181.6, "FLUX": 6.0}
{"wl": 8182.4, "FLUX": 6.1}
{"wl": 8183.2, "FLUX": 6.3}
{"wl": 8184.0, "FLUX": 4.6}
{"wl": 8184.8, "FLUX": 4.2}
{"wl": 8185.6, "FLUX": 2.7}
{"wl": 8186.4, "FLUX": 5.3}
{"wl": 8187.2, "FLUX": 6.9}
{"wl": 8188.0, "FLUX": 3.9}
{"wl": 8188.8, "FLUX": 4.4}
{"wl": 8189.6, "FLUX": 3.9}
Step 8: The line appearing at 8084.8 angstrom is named [N II] 6583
